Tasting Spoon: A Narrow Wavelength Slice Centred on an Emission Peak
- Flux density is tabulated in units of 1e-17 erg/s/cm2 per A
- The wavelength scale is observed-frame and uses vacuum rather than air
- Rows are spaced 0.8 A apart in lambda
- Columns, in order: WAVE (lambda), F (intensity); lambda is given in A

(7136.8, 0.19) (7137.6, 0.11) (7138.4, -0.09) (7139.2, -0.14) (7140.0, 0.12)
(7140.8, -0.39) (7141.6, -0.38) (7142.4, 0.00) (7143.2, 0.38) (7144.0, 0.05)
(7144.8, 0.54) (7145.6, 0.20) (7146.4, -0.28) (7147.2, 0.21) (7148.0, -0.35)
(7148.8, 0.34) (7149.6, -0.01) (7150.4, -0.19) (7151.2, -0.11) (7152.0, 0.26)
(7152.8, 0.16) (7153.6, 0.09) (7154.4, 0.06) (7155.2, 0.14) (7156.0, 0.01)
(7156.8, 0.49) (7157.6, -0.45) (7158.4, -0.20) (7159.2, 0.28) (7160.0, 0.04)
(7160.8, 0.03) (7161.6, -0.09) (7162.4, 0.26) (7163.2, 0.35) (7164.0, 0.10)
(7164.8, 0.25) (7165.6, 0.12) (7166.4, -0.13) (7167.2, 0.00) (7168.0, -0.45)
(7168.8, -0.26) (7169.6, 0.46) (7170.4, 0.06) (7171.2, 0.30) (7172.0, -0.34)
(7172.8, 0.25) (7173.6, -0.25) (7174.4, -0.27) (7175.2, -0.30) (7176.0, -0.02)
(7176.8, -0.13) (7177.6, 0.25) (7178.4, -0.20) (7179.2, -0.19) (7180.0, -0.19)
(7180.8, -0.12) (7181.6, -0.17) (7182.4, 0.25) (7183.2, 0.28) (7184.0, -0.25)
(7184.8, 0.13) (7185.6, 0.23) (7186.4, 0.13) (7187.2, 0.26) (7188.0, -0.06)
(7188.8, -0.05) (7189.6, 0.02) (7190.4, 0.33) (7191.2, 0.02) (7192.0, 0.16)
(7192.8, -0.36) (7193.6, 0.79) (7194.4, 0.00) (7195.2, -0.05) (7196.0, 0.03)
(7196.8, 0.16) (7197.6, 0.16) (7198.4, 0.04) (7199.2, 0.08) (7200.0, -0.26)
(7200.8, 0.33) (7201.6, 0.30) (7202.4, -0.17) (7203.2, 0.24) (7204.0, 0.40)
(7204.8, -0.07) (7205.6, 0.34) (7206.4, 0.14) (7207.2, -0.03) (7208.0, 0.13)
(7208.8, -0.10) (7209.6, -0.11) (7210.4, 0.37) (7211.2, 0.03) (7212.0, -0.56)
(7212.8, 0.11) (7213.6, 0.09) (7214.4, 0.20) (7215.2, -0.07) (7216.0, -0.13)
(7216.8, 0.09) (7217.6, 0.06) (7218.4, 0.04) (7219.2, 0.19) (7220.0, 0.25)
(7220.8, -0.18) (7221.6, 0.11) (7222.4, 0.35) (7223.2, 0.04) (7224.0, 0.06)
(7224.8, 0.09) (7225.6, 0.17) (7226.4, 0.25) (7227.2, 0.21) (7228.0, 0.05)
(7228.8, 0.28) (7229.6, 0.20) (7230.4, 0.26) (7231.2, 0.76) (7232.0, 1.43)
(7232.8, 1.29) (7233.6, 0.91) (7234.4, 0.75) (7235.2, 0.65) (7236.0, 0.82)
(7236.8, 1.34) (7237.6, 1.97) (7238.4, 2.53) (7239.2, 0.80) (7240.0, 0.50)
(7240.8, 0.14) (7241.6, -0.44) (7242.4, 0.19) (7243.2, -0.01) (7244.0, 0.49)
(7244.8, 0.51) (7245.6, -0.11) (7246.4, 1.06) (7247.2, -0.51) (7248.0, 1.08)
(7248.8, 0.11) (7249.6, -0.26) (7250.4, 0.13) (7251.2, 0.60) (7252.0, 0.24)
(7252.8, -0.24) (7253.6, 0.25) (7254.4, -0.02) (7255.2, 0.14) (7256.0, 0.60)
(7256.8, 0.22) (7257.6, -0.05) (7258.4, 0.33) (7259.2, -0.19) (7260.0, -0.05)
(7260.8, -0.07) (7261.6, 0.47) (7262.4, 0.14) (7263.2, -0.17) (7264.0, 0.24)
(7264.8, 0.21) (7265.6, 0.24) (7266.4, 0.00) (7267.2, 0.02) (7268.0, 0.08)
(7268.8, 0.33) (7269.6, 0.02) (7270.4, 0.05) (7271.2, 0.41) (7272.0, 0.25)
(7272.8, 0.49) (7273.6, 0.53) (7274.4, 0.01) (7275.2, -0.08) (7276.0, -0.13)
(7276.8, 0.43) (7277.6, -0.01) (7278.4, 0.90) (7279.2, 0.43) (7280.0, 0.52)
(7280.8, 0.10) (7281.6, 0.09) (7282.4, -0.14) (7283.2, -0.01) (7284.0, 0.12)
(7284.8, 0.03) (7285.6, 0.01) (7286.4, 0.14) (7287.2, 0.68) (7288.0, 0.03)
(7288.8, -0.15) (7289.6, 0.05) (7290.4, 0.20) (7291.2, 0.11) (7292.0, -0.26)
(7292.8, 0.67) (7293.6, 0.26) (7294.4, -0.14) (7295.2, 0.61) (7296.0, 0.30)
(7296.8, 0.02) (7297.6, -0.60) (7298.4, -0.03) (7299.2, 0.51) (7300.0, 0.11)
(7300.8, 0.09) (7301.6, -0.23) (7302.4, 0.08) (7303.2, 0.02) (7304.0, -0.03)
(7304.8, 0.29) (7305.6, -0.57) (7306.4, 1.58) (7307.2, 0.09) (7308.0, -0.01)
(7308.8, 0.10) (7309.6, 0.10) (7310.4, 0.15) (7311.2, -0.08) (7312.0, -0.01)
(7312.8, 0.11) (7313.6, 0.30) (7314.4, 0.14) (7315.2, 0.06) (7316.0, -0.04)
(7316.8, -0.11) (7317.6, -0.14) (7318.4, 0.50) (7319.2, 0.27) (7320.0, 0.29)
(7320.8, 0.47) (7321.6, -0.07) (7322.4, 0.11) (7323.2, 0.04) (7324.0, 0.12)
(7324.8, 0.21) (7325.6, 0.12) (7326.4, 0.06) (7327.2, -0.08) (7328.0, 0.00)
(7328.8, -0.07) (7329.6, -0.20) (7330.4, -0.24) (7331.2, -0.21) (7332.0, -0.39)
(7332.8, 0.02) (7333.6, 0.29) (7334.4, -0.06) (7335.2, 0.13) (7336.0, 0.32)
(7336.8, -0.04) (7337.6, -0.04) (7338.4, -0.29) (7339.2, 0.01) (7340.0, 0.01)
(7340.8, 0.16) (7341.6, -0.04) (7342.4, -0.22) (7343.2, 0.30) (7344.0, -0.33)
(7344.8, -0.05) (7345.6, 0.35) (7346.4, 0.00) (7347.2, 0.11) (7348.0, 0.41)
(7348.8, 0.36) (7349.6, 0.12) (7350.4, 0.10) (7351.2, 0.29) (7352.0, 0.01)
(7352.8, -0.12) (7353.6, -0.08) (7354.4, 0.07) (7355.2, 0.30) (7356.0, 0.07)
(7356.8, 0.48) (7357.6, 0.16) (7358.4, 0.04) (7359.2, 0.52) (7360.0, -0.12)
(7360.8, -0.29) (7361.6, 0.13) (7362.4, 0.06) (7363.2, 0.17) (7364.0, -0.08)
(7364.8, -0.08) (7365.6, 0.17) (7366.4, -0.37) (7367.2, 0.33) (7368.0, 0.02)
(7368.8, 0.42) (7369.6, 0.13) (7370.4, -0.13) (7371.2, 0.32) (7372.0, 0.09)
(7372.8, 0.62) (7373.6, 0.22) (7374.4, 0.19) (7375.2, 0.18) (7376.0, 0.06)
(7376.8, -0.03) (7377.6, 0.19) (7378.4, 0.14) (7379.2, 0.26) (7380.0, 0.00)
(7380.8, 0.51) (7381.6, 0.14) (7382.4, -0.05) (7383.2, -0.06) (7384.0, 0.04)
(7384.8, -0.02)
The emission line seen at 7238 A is [O II] 3727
